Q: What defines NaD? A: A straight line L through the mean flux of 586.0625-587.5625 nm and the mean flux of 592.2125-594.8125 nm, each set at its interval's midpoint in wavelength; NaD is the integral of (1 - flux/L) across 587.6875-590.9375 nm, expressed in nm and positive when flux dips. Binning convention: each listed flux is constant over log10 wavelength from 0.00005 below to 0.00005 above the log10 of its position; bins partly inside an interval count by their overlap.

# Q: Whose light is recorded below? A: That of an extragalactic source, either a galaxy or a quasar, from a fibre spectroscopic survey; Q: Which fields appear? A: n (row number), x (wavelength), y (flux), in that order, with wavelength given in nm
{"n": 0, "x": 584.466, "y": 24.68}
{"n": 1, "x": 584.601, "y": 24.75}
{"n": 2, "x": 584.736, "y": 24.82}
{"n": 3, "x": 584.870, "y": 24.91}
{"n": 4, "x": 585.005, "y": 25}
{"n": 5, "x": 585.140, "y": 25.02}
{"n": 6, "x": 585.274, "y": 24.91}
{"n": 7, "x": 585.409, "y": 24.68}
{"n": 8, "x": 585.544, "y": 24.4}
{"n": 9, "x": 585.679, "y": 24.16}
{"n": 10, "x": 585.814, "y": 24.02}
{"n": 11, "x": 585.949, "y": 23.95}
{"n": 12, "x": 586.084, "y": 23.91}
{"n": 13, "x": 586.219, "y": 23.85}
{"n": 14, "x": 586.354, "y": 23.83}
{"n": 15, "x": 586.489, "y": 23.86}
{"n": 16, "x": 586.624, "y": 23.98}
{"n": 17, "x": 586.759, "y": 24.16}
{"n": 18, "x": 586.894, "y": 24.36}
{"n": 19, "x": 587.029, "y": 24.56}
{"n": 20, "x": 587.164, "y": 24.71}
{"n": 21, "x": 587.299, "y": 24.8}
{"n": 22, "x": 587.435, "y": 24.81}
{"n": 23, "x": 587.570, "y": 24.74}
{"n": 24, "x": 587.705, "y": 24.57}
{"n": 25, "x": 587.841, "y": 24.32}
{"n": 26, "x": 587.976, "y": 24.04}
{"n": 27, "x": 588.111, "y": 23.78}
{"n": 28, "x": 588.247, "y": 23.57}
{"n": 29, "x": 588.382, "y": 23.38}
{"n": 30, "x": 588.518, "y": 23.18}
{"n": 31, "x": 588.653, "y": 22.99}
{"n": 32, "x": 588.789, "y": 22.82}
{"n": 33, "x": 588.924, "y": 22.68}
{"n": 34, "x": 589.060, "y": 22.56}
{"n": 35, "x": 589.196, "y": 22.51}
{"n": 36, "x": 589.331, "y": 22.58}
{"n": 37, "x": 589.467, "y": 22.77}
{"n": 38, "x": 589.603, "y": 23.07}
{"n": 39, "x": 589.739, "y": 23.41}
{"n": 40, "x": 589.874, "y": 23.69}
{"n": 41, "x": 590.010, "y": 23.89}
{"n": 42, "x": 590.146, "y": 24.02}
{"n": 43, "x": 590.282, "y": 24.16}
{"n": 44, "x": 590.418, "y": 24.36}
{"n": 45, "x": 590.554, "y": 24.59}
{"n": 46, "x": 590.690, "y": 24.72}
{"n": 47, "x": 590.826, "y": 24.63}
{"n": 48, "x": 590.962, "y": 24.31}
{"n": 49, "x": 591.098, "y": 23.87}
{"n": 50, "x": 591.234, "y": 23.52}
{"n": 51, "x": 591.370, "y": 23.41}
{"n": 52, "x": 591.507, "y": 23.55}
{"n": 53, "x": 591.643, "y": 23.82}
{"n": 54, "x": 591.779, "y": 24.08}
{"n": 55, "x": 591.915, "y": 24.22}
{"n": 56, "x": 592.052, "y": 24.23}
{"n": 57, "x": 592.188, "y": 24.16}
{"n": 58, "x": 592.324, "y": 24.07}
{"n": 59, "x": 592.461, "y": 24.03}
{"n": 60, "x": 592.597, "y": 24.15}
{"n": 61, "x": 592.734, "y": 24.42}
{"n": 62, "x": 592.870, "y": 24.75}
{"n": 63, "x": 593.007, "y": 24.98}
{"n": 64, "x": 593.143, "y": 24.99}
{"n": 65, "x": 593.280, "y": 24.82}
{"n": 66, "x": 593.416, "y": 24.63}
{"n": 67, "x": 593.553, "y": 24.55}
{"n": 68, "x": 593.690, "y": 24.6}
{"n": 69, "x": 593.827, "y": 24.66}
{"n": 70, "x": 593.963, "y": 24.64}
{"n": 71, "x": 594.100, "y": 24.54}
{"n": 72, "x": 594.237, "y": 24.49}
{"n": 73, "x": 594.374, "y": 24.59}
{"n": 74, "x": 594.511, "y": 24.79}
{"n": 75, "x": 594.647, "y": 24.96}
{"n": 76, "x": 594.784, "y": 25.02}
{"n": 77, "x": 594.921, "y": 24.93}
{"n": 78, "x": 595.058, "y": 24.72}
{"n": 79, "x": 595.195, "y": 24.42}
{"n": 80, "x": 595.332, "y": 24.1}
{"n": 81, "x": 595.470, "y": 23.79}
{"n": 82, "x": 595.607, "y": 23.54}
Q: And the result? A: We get 0.11 nm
